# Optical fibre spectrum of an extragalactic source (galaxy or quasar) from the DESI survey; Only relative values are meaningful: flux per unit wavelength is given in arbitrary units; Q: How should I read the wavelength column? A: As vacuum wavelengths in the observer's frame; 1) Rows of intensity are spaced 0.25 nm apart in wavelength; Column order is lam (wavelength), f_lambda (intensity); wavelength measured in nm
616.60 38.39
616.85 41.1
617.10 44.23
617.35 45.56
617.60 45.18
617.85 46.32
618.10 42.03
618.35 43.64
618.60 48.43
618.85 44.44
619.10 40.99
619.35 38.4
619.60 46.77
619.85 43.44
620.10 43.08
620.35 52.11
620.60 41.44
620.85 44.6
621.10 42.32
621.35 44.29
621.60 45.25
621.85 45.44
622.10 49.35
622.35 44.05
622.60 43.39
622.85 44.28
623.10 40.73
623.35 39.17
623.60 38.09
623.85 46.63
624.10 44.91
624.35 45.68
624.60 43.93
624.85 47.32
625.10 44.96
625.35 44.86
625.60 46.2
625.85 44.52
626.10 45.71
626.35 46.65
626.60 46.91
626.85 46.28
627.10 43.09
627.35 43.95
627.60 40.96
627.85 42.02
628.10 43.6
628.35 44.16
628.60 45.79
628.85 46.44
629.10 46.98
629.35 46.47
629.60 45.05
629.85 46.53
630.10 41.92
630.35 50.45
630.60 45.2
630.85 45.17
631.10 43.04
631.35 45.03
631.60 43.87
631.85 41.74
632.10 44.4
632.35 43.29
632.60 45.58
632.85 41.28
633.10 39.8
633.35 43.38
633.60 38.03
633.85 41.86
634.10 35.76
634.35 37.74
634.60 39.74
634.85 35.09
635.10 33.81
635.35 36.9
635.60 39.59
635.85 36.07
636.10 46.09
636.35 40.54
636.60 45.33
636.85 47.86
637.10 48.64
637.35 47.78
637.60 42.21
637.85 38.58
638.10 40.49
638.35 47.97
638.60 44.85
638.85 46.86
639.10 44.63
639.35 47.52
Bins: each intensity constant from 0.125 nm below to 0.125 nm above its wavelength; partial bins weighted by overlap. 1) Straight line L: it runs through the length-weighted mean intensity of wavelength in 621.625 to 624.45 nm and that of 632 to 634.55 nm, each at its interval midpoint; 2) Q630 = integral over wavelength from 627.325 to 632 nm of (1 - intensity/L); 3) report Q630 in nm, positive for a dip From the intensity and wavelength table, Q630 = -0.294 nm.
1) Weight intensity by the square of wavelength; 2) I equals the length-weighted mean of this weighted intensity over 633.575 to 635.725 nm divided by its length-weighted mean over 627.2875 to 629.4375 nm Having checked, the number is 0.86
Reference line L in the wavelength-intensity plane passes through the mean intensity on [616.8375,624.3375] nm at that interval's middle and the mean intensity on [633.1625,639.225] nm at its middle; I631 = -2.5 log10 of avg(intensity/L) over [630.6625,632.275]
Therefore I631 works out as -0.04 mag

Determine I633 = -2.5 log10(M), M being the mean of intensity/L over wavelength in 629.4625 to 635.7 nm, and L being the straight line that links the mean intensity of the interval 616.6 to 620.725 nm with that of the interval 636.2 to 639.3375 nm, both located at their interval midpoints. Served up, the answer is 0.07 mag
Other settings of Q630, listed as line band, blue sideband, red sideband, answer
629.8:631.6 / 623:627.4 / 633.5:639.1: -0.09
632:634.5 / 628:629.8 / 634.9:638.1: 0.13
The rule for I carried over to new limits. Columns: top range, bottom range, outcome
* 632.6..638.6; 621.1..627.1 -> 0.96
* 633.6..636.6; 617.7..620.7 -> 0.92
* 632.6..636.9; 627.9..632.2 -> 0.90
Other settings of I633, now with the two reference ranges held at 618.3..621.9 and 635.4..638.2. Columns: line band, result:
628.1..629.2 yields -0.049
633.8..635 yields 0.145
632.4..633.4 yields 0.018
